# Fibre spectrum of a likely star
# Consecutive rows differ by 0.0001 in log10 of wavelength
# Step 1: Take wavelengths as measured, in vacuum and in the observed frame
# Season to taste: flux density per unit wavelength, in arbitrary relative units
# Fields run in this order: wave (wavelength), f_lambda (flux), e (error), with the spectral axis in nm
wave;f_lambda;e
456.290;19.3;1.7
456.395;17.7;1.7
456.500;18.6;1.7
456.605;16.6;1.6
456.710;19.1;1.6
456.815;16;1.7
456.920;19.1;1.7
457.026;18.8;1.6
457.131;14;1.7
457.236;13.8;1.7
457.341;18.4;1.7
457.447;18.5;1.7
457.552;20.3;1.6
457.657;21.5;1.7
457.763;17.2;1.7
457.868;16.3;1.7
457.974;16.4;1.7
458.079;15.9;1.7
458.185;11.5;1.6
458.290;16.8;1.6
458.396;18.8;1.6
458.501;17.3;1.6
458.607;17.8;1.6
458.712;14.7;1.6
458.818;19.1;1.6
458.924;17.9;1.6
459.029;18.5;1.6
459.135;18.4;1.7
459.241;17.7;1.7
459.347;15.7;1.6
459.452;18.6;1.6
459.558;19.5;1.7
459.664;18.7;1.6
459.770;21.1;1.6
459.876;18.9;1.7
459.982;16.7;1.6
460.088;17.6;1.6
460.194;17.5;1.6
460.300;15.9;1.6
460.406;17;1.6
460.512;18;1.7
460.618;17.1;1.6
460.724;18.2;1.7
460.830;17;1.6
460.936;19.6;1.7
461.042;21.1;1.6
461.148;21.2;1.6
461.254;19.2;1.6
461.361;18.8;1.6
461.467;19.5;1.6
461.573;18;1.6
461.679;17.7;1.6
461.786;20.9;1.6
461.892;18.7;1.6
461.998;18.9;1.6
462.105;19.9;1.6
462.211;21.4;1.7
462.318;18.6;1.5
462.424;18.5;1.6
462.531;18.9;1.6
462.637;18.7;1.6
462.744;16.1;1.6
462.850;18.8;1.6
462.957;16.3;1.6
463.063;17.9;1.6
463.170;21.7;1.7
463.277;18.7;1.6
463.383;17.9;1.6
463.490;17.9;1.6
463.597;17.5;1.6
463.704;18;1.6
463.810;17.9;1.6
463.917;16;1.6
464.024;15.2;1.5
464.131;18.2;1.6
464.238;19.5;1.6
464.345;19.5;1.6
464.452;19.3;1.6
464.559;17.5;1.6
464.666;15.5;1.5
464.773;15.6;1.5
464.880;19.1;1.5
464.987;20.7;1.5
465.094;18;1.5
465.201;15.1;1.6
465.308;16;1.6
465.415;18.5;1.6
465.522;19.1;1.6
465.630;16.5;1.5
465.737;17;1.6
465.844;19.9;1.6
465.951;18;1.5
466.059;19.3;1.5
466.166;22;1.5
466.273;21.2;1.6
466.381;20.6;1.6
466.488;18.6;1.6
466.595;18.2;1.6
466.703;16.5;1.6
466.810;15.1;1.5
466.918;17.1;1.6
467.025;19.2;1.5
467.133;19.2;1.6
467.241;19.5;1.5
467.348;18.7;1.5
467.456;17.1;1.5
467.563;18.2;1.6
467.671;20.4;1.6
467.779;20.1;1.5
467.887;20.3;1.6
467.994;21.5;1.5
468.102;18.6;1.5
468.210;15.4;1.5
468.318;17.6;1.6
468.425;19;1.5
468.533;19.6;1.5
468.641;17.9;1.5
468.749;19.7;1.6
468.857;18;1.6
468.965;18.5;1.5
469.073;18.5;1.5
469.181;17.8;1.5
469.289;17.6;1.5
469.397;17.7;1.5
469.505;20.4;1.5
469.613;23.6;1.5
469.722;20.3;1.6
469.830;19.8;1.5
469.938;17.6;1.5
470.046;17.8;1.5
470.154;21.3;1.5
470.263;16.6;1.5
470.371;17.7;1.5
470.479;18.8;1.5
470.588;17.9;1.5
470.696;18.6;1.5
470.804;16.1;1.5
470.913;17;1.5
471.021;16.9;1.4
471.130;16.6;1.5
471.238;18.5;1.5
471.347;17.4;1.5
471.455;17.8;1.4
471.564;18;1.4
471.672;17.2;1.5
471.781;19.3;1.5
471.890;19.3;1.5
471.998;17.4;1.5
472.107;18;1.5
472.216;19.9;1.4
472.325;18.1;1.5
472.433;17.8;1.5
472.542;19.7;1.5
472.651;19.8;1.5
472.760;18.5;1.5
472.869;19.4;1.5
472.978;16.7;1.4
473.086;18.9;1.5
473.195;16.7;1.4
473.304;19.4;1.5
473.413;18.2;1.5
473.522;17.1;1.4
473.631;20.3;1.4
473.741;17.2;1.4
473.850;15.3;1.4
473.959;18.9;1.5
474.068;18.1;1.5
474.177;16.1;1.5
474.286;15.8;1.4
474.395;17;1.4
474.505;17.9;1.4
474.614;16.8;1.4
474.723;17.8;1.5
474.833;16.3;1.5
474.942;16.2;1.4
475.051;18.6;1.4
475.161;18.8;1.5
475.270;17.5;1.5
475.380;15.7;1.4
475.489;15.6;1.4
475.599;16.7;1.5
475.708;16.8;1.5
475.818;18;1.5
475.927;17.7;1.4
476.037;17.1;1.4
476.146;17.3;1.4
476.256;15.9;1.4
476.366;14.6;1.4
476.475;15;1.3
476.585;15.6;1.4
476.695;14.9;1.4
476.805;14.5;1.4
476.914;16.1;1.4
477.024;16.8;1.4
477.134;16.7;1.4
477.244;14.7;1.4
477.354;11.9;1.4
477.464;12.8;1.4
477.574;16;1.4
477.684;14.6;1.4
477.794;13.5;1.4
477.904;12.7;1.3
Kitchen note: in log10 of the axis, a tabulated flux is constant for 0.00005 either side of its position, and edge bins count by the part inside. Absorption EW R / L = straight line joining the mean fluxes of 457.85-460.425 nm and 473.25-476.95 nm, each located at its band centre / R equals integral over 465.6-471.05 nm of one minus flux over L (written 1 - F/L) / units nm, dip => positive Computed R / -0.49 nm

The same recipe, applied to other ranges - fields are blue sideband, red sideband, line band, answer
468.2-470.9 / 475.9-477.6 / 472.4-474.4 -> -0.13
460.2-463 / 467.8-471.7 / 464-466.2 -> 0.06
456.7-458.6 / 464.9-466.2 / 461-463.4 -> -0.16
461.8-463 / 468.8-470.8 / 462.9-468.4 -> 0.13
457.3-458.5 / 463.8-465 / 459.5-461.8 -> -0.13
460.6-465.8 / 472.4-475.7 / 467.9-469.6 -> -0.07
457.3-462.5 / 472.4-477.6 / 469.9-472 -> -0.08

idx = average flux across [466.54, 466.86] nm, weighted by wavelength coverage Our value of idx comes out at 16.6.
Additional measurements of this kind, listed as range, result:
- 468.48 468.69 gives 18.8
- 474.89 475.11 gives 17.4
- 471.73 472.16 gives 18.5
